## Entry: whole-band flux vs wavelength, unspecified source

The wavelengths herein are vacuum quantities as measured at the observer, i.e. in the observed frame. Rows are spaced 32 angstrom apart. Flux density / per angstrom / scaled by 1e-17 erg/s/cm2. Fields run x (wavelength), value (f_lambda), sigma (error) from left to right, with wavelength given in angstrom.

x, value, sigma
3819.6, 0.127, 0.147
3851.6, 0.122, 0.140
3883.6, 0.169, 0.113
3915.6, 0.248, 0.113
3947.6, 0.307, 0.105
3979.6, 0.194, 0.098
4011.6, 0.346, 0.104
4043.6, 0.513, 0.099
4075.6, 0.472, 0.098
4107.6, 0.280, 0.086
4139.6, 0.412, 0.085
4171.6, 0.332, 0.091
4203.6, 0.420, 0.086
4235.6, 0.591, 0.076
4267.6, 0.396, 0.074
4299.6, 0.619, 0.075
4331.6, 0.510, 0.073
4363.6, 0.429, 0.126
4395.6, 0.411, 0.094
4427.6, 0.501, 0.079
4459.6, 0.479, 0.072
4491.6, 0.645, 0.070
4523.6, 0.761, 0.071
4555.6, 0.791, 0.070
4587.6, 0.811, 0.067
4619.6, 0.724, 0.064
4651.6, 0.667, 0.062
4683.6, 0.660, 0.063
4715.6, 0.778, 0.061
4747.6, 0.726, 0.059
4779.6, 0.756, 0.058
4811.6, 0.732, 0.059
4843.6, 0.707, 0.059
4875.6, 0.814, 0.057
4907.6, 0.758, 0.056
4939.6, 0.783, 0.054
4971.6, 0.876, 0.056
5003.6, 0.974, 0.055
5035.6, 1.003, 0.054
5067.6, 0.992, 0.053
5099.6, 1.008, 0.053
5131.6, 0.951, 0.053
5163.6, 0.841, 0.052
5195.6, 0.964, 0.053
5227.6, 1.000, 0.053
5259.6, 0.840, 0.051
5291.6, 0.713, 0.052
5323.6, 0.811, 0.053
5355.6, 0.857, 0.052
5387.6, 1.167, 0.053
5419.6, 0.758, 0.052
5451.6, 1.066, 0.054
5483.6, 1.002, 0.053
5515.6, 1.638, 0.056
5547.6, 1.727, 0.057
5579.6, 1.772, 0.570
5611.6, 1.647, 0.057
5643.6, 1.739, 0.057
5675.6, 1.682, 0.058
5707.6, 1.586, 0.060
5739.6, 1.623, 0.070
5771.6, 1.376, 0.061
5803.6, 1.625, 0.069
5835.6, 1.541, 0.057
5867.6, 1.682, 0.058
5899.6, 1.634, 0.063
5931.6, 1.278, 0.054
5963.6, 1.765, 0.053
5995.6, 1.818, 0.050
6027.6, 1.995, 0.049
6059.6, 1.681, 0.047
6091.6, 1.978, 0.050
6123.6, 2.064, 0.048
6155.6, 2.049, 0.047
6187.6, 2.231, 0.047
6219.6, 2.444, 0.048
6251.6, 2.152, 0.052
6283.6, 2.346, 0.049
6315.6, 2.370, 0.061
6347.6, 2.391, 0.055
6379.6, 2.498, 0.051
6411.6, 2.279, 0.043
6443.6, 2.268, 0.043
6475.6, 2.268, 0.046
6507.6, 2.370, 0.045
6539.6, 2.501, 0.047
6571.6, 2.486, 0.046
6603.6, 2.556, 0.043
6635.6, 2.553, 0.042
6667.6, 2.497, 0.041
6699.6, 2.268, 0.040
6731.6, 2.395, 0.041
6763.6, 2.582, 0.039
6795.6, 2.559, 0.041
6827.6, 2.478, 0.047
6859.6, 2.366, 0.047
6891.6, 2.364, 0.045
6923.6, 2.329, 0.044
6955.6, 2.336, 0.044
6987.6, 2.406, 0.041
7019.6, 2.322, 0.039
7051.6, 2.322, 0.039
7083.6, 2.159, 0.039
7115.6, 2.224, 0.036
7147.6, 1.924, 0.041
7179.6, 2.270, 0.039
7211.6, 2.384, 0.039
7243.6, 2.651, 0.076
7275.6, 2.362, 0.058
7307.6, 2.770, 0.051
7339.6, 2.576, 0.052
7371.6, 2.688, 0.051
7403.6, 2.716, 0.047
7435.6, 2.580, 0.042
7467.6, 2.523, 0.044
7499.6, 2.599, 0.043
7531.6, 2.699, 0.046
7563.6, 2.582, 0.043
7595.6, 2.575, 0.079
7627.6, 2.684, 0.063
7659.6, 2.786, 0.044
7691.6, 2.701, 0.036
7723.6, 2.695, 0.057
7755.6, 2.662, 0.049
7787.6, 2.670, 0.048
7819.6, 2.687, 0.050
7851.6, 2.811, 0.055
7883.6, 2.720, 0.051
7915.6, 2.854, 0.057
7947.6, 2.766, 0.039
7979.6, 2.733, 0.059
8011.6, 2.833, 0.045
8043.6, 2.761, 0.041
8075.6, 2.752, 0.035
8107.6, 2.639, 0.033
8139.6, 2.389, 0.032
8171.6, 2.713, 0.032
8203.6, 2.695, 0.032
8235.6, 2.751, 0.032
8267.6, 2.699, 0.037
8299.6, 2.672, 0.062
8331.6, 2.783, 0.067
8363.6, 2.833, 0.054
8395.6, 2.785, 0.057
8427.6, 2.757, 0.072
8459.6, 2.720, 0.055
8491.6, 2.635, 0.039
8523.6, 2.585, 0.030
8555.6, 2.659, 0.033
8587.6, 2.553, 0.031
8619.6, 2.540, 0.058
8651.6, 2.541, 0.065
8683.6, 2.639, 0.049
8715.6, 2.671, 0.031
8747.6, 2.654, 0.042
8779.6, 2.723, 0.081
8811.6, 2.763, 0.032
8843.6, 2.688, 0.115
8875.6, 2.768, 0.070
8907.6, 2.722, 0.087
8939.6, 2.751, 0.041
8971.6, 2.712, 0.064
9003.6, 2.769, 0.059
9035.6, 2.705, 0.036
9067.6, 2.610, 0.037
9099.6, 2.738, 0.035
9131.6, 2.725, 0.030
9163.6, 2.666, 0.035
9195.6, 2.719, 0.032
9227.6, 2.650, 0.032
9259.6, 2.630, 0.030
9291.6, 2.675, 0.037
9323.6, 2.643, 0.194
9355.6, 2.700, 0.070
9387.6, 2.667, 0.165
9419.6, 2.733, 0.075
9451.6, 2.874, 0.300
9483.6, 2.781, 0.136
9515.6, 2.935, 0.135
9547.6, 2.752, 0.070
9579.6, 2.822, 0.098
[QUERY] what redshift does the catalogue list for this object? 0.379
